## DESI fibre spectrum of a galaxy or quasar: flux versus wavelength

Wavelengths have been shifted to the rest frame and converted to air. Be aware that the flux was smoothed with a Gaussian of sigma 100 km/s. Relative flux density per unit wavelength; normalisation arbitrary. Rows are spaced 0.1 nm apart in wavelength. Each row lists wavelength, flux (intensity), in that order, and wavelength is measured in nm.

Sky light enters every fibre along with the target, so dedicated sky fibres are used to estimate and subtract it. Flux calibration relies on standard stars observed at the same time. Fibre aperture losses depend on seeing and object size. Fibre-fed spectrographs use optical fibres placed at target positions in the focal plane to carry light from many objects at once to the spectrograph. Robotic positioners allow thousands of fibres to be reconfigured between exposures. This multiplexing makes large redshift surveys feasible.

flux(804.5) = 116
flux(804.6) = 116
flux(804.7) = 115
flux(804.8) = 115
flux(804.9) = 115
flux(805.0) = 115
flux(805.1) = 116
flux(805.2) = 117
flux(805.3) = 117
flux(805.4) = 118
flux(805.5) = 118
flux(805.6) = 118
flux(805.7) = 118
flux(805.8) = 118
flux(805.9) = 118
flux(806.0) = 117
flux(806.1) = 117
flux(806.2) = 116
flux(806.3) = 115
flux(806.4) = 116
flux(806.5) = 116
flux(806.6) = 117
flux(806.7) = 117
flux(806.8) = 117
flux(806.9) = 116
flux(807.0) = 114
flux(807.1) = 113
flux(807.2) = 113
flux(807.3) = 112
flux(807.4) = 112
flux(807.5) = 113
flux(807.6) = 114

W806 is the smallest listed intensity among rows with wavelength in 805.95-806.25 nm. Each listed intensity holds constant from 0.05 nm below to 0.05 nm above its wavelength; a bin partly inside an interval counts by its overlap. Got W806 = 116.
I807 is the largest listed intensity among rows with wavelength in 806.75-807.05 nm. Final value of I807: 117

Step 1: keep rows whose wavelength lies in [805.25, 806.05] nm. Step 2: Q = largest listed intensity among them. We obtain 118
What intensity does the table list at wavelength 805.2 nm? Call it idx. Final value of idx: 117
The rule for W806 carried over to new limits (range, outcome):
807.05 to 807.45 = 112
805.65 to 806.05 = 117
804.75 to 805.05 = 115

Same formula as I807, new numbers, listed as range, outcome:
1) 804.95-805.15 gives 116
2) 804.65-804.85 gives 115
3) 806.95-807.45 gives 114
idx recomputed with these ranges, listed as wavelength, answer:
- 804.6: 116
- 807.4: 112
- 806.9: 116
